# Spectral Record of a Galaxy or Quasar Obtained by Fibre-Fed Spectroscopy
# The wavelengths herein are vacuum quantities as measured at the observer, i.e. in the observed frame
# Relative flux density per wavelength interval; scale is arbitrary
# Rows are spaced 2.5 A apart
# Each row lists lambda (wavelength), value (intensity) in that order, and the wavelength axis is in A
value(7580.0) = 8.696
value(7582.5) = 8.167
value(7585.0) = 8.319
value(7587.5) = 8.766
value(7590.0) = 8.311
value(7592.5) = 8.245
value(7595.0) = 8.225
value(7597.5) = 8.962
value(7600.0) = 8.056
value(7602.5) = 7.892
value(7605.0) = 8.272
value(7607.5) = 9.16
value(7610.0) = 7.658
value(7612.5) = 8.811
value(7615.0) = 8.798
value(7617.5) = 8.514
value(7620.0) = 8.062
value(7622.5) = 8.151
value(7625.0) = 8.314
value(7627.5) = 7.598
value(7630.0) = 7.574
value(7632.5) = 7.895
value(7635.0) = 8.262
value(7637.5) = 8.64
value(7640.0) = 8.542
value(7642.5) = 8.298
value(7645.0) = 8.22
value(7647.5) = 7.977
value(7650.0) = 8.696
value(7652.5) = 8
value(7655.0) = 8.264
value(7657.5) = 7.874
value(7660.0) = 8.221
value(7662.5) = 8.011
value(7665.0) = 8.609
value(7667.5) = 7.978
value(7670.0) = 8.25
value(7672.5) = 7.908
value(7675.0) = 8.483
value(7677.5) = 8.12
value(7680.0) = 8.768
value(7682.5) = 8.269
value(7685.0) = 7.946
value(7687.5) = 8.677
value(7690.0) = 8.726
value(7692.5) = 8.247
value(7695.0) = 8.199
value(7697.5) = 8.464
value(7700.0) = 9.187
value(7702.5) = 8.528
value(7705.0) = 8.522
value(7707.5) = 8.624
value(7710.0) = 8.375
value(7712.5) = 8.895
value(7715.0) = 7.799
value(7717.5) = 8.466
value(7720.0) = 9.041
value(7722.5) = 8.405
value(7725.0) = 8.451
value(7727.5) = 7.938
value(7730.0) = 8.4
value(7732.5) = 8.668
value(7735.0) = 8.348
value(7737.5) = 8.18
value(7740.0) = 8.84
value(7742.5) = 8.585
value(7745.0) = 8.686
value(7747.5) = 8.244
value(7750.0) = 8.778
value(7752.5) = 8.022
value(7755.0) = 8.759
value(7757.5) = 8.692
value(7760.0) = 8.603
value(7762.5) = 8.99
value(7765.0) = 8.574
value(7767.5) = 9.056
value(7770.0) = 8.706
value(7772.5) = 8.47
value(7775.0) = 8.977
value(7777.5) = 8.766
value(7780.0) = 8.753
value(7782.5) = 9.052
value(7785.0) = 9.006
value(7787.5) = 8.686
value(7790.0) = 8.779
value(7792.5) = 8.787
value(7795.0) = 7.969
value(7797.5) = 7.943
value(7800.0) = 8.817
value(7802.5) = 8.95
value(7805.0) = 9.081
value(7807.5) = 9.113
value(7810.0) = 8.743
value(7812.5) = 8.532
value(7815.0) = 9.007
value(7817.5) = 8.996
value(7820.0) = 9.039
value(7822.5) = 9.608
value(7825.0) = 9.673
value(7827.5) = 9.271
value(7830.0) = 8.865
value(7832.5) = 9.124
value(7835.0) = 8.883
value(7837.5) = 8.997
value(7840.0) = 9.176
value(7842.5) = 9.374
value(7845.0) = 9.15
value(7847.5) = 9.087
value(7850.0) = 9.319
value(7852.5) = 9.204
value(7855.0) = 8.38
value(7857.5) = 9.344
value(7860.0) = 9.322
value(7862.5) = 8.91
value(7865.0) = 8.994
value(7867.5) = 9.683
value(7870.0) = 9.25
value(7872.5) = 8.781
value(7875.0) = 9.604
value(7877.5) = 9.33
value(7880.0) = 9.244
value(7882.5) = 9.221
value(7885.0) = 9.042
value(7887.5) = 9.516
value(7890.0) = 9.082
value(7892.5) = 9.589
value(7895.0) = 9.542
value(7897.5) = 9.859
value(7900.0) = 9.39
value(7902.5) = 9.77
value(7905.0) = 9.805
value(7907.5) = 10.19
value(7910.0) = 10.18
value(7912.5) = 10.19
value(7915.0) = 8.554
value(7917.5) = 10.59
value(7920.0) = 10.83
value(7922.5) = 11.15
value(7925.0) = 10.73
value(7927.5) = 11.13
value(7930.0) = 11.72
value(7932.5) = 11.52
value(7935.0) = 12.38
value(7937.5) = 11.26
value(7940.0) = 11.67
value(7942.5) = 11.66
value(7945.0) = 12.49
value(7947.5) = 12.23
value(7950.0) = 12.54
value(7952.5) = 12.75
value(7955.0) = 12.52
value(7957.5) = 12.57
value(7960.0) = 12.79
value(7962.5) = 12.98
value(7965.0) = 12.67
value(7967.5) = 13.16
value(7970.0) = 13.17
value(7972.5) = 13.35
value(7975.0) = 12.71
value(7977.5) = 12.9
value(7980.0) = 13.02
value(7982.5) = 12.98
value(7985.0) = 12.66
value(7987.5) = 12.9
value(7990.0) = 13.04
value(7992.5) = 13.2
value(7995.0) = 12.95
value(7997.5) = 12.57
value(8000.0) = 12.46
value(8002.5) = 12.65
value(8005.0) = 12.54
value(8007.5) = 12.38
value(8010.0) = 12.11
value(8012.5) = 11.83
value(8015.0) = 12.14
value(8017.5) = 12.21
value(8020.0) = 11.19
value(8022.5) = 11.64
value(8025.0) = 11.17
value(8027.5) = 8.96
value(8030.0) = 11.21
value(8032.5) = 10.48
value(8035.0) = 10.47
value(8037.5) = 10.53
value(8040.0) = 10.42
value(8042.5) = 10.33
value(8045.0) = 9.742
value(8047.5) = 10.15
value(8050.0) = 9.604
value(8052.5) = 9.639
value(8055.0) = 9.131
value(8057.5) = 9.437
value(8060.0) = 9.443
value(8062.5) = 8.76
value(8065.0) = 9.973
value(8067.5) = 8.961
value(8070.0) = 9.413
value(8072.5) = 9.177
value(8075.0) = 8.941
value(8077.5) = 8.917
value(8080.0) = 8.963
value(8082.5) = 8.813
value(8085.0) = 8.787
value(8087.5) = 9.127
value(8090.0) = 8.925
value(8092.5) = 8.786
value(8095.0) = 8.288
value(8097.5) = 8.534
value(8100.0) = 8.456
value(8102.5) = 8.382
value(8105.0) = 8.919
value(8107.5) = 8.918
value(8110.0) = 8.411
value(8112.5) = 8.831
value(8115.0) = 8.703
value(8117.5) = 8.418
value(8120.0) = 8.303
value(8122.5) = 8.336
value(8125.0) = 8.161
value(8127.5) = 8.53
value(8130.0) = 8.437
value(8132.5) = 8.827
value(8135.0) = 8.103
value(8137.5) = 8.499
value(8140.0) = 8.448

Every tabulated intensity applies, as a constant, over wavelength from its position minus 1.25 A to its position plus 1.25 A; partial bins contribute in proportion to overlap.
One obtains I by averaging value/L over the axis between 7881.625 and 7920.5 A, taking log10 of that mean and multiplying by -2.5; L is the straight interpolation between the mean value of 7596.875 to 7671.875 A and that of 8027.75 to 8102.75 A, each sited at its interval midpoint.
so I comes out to -0.09 mag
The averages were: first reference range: 8.24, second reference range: 9.4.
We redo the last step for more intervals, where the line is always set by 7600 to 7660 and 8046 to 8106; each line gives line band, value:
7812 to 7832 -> -0.07 mag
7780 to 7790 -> -0.04 mag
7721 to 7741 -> 0.00 mag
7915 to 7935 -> -0.25 mag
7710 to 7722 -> -0.02 mag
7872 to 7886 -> -0.06 mag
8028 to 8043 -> -0.17 mag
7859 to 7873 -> -0.06 mag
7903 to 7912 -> -0.15 mag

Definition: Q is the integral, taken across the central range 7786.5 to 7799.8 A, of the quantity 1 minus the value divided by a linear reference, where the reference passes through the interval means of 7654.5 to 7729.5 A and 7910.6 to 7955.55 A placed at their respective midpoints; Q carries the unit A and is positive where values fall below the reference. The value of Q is 1.6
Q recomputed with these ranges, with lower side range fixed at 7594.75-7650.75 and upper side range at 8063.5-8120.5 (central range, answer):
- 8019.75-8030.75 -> -2.6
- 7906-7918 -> -1.8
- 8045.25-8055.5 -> -1.0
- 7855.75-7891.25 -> -2.7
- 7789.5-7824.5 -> -1.4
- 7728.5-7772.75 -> -0.8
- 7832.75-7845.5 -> -0.9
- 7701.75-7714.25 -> -0.3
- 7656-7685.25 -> 0.4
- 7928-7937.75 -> -3.5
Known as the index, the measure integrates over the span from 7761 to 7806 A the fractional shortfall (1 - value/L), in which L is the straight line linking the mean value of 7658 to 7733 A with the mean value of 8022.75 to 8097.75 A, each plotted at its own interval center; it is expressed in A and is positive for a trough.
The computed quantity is -0.3 A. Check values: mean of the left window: 8.4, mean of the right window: 9.54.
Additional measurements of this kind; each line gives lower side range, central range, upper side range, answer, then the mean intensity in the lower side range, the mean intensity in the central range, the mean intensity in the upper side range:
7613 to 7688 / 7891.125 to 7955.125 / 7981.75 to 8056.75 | -1.8 A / 8.23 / 10.9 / 11.4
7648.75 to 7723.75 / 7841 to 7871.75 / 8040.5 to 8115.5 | -1.7 A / 8.39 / 9.16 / 9.1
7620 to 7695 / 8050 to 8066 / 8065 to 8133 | -1.3 A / 8.22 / 9.4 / 8.74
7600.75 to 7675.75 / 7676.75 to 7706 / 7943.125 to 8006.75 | 1.5 A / 8.23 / 8.48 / 12.8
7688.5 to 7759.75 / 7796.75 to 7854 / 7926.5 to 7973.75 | 6.6 A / 8.5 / 9.05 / 12.4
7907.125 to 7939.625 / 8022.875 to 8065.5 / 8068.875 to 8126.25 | -2.9 A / 10.8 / 10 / 8.72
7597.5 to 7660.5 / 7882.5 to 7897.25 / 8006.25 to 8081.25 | 0.2 A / 8.24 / 9.38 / 10.2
